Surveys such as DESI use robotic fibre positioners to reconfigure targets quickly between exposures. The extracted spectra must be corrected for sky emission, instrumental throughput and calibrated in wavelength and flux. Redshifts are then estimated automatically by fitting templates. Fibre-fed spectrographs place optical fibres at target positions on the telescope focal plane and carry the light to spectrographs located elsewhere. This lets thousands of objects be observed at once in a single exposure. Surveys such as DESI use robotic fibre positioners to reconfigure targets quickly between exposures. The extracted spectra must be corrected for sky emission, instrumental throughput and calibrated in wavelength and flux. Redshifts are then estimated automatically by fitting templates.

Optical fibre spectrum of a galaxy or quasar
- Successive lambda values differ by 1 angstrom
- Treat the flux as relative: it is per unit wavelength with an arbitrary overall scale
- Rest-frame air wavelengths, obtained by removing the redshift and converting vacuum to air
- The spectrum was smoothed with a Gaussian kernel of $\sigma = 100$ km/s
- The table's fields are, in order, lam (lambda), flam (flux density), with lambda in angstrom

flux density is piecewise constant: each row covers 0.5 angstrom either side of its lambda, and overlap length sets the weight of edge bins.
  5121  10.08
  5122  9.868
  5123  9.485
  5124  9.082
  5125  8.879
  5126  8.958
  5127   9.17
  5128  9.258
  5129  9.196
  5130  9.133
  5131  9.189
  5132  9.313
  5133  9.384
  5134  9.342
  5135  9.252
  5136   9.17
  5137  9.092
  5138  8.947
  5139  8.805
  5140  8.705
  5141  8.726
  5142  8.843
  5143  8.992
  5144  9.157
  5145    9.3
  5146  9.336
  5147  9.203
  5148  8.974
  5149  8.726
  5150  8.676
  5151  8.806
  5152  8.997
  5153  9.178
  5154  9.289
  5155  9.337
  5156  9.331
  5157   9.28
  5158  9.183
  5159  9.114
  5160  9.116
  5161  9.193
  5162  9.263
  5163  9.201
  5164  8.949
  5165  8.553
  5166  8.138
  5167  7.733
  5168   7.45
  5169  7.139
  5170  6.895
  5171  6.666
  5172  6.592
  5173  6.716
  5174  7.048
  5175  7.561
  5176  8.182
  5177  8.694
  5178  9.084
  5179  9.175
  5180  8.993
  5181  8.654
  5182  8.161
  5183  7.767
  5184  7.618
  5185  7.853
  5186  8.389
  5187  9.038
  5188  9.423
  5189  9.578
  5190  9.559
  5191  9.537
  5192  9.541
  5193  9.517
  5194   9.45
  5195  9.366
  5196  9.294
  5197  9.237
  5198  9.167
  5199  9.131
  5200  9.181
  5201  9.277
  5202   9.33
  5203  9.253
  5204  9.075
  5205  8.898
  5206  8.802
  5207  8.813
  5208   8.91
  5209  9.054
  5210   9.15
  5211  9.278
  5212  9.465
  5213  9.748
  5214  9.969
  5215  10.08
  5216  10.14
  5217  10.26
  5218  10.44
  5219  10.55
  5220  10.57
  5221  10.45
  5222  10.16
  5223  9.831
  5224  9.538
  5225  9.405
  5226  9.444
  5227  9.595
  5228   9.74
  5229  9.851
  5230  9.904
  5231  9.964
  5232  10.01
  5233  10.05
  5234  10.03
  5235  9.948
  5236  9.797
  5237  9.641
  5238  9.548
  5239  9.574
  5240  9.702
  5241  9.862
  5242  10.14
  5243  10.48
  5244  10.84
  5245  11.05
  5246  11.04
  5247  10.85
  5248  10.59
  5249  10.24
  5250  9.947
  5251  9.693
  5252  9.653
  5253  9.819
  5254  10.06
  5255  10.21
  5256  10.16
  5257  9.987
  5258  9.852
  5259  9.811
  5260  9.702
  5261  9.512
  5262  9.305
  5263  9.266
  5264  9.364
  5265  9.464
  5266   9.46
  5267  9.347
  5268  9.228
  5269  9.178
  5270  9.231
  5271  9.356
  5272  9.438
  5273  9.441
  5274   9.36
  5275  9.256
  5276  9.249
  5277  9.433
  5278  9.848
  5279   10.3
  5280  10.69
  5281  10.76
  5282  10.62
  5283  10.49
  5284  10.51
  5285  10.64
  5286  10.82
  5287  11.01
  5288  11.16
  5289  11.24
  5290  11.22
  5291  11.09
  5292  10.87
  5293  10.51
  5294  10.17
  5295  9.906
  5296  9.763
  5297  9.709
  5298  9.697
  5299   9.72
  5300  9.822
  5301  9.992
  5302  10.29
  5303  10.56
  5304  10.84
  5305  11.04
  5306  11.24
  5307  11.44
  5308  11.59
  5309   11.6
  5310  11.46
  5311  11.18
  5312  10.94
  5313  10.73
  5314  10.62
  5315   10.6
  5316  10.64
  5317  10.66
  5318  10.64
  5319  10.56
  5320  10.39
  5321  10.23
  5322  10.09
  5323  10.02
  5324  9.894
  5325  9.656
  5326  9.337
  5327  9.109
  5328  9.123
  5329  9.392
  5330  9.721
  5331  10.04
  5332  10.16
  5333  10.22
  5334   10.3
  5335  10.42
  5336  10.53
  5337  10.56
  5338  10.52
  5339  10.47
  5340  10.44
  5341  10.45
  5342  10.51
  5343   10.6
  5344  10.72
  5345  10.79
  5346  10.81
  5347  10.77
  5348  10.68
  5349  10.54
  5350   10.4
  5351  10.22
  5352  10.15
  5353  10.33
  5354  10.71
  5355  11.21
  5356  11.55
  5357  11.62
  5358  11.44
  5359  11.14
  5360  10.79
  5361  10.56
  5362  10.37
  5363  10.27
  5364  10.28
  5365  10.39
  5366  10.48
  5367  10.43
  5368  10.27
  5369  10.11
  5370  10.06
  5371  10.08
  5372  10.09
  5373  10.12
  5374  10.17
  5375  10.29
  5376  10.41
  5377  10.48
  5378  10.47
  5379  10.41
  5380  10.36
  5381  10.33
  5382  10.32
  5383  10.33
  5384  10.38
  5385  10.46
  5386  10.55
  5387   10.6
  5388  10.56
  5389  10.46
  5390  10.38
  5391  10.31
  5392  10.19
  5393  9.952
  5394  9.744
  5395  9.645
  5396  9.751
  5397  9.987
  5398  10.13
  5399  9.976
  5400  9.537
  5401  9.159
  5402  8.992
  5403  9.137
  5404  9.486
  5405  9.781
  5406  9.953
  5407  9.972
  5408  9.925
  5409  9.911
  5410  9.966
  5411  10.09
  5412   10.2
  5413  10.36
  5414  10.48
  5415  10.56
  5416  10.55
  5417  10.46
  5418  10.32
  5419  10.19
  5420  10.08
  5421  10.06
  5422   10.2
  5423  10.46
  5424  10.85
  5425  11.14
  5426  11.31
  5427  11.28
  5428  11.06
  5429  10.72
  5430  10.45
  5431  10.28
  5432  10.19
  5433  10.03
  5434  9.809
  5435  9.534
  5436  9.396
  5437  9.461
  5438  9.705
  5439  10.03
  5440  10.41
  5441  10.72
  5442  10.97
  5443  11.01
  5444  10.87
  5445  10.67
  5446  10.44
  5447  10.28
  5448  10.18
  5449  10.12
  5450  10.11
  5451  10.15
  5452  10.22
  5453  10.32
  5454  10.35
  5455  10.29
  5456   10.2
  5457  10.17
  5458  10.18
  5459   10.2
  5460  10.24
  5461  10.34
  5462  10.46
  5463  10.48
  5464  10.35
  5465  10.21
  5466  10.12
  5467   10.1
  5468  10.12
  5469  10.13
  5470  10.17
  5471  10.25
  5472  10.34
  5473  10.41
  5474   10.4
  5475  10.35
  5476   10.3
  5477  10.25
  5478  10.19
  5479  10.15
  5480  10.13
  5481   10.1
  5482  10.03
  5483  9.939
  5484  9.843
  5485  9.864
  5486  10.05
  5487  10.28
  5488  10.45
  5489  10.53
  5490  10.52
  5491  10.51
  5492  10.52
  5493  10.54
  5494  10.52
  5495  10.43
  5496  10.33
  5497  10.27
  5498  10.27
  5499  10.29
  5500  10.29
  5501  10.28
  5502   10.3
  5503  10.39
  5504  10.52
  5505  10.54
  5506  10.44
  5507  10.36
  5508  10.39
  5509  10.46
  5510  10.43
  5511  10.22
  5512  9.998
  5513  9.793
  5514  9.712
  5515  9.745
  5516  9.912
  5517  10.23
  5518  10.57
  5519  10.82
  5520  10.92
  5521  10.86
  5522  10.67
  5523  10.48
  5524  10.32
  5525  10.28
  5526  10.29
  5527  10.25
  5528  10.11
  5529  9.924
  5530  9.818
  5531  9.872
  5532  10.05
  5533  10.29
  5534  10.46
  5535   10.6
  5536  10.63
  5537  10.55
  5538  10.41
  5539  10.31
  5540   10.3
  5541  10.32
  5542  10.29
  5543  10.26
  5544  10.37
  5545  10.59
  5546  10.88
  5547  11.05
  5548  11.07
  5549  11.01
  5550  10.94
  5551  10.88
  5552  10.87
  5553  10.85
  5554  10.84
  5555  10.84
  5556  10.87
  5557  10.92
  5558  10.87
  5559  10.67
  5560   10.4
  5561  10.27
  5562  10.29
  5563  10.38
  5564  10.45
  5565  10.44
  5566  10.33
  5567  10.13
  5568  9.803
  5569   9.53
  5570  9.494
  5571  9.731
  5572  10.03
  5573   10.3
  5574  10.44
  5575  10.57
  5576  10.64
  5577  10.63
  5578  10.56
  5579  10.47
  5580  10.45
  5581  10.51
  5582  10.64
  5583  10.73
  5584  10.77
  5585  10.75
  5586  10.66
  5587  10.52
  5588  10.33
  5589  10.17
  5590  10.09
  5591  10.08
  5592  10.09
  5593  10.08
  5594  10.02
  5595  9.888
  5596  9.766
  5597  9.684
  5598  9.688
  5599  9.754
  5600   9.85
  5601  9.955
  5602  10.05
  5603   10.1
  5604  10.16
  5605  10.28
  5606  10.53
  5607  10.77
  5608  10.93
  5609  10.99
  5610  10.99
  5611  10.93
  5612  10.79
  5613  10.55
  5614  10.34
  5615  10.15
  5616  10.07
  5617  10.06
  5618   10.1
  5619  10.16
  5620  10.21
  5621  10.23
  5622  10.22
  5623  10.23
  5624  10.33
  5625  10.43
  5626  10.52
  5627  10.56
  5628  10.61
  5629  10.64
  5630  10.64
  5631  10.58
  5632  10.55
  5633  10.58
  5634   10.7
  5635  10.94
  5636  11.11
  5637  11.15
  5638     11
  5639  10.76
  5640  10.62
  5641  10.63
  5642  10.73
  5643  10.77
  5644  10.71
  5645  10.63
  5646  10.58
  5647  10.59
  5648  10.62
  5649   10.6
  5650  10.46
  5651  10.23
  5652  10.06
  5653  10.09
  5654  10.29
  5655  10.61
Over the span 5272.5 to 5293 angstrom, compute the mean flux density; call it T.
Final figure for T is 10.4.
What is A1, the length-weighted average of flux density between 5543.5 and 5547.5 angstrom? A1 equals 10.7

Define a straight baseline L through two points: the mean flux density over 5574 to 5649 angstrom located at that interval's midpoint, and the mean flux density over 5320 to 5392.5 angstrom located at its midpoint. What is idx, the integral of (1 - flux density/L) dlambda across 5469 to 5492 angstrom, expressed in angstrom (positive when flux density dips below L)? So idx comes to 0.39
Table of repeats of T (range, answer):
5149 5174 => 8.43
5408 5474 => 10.3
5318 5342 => 10.1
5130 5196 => 8.74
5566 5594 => 10.3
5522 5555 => 10.5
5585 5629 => 10.3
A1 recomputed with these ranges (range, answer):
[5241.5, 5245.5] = 10.6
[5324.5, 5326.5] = 9.5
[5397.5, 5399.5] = 10.1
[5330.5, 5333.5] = 10.1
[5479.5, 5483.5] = 10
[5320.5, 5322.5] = 10.2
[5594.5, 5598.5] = 9.76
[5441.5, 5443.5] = 11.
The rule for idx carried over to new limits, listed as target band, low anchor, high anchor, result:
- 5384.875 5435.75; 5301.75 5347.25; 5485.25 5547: 1.2 angstrom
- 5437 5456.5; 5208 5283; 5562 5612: -0.4 angstrom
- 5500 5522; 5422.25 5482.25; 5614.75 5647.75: 0.1 angstrom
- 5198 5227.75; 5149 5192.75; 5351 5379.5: -2.0 angstrom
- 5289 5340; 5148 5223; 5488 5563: -4.7 angstrom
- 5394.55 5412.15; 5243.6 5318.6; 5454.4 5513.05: 0.9 angstrom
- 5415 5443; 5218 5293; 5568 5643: -0.5 angstrom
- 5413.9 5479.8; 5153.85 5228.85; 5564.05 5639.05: -3.2 angstrom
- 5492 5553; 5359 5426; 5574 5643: -0.4 angstrom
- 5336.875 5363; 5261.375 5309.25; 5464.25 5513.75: -1.3 angstrom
